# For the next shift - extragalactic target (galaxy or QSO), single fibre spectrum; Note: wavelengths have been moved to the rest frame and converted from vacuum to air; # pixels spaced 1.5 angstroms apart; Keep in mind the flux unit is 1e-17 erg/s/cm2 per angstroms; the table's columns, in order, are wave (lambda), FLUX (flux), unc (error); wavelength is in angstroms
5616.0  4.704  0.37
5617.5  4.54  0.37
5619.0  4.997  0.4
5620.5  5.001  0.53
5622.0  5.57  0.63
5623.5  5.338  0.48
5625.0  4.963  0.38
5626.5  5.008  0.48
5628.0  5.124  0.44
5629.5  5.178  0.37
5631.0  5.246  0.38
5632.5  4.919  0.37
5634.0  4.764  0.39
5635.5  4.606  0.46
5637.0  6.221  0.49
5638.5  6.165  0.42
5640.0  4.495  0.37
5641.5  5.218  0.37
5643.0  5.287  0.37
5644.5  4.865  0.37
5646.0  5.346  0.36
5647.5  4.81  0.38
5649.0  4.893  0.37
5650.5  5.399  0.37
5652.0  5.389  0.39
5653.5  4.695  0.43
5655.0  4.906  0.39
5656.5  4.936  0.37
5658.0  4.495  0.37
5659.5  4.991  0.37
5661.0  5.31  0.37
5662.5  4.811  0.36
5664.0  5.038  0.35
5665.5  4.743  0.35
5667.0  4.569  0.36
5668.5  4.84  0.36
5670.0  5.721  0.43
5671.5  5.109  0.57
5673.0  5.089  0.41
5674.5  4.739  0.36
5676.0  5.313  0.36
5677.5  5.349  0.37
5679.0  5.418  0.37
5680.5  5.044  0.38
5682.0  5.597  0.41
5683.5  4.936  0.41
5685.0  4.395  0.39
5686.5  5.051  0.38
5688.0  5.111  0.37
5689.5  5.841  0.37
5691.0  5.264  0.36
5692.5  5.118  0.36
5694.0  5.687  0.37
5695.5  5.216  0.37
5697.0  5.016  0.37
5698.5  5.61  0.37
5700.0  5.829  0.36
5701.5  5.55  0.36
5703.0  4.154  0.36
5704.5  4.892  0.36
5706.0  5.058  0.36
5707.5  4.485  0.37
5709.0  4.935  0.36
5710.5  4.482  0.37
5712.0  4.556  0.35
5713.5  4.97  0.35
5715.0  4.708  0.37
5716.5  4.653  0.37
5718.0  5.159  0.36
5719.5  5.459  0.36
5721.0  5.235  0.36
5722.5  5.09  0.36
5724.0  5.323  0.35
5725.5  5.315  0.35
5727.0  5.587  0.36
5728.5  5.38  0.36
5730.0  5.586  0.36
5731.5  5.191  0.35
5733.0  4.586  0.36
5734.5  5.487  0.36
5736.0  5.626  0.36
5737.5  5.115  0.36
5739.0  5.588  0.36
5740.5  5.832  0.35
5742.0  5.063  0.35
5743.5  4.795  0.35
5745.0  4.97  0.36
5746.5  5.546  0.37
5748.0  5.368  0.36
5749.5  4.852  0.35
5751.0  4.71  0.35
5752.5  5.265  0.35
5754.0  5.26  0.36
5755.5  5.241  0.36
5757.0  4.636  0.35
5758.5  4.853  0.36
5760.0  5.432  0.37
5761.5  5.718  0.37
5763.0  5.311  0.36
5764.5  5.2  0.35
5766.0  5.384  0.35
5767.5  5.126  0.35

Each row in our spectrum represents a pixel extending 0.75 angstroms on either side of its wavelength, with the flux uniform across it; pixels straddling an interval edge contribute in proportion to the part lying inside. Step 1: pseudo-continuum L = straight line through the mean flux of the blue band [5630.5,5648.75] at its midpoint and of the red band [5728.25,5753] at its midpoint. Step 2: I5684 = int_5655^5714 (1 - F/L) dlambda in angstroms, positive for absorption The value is 1.49 angstroms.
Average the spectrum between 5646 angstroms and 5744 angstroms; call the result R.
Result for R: 5.11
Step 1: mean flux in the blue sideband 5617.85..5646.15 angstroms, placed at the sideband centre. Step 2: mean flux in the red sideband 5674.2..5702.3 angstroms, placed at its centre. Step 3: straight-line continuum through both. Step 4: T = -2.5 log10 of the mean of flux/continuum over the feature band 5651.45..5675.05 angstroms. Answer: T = 0.06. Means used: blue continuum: 5.16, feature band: 4.96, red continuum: 5.27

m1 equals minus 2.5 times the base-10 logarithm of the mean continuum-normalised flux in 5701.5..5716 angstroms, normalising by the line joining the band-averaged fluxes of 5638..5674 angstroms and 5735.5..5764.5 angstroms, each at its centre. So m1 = 0.09 mag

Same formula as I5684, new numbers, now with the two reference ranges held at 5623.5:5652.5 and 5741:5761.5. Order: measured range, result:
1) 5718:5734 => -0.5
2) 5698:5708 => 0.1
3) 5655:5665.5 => 0.5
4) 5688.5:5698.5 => -0.5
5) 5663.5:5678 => 0.3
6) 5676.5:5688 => 0.0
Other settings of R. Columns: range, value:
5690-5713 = 5.06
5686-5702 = 5.39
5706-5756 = 5.13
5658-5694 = 5.1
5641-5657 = 5.07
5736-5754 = 5.21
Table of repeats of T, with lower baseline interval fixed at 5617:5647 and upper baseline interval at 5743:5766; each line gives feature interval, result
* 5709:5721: 0.06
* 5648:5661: 0.04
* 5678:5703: -0.02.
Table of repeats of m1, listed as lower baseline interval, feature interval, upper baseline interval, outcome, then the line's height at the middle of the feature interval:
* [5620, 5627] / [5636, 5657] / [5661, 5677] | -0.02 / 5.1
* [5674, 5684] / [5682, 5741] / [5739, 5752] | 0.01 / 5.19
